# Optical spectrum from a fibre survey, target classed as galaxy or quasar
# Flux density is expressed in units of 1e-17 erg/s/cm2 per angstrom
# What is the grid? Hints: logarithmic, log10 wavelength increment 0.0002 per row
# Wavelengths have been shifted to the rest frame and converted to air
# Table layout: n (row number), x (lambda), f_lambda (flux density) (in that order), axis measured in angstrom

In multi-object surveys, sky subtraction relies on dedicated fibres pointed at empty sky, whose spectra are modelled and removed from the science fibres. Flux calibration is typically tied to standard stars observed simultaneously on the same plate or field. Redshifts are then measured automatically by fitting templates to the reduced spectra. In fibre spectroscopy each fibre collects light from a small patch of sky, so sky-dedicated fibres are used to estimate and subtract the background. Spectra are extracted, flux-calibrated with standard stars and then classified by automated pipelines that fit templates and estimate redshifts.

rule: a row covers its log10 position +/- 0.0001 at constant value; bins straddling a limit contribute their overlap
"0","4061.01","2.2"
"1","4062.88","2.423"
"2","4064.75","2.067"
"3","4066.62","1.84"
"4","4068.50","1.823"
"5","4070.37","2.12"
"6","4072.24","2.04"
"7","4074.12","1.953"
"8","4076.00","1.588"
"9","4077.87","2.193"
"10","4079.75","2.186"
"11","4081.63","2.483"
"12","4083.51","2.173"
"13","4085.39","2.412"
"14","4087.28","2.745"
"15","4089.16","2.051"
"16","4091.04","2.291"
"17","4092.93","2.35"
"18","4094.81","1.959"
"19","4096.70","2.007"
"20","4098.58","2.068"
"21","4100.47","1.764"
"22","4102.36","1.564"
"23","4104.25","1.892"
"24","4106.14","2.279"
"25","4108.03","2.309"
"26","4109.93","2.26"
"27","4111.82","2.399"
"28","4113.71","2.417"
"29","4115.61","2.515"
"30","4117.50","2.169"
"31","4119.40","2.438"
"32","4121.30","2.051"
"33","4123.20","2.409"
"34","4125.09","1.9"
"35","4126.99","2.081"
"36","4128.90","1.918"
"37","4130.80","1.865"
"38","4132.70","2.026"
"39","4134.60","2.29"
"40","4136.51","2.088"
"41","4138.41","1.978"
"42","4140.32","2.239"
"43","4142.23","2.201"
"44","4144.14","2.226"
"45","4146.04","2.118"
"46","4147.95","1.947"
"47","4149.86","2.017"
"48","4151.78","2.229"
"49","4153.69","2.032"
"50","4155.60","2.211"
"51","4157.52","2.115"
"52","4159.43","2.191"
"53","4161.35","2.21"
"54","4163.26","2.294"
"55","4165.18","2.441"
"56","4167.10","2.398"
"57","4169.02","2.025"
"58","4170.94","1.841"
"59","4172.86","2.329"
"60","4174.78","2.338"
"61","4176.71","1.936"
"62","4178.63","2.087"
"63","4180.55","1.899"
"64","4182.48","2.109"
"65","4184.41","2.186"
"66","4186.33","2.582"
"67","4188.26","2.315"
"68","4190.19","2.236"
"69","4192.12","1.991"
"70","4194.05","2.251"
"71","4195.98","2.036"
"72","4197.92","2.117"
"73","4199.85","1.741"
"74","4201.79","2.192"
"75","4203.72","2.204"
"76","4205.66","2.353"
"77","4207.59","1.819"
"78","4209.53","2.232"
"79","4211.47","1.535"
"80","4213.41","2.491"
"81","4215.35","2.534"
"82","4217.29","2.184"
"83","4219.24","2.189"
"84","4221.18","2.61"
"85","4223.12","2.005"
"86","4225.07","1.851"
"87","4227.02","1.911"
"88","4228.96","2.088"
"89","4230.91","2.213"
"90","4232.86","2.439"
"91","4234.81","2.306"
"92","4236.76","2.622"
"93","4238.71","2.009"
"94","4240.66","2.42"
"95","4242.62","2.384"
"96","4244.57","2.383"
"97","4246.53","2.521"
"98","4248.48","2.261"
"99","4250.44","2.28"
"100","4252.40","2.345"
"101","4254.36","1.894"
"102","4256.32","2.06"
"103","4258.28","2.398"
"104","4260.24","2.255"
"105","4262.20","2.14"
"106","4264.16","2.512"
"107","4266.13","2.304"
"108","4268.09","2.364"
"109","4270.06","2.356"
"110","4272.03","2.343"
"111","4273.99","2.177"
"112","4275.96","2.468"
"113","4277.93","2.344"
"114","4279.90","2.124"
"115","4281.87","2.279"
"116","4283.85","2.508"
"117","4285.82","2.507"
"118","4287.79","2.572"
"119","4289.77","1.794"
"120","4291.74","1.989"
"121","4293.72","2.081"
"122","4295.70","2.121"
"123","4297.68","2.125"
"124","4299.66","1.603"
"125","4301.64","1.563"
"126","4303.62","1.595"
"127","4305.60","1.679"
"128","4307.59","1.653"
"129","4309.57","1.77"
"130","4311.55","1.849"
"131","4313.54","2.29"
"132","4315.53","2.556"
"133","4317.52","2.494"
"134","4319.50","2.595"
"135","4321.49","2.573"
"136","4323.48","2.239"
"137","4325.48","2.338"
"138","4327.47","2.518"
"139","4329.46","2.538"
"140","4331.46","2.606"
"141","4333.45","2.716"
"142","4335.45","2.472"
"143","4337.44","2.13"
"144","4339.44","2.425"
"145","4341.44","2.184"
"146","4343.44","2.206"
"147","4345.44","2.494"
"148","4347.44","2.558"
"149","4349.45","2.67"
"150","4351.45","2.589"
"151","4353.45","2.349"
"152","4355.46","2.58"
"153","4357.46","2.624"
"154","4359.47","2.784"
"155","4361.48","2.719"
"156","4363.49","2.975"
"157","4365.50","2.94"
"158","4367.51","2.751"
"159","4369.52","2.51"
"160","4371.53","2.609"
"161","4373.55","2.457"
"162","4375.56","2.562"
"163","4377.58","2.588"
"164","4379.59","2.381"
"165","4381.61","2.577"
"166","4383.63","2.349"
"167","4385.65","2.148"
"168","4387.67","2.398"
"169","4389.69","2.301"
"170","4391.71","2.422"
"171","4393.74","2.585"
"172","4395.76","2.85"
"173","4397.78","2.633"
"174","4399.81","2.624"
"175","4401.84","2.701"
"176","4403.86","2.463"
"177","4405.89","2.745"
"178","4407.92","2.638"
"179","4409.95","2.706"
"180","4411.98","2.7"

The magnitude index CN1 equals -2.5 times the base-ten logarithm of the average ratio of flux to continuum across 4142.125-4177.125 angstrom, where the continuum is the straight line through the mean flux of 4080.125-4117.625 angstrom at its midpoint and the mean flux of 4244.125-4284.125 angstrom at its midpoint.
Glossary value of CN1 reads 0.04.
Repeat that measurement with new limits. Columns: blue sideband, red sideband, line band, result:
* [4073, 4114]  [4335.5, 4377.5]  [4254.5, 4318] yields 0.141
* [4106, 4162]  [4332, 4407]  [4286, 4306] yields 0.241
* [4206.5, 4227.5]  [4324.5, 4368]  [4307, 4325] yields 0.099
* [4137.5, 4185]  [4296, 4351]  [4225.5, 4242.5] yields -0.028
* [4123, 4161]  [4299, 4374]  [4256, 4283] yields -0.009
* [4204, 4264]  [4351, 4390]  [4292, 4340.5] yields 0.116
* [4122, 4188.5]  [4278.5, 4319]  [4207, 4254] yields -0.065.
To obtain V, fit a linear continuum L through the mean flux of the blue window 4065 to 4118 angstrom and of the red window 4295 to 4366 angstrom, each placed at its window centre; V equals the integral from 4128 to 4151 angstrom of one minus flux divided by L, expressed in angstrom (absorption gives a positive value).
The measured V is 1.04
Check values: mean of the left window 2.14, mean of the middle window 2.08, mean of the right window 2.33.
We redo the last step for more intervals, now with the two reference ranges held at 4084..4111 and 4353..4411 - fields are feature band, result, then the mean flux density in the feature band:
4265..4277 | 0.38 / 2.34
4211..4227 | 1.04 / 2.18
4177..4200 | 1.47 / 2.14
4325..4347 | 0.78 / 2.43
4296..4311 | 4.44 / 1.74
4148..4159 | 0.59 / 2.11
